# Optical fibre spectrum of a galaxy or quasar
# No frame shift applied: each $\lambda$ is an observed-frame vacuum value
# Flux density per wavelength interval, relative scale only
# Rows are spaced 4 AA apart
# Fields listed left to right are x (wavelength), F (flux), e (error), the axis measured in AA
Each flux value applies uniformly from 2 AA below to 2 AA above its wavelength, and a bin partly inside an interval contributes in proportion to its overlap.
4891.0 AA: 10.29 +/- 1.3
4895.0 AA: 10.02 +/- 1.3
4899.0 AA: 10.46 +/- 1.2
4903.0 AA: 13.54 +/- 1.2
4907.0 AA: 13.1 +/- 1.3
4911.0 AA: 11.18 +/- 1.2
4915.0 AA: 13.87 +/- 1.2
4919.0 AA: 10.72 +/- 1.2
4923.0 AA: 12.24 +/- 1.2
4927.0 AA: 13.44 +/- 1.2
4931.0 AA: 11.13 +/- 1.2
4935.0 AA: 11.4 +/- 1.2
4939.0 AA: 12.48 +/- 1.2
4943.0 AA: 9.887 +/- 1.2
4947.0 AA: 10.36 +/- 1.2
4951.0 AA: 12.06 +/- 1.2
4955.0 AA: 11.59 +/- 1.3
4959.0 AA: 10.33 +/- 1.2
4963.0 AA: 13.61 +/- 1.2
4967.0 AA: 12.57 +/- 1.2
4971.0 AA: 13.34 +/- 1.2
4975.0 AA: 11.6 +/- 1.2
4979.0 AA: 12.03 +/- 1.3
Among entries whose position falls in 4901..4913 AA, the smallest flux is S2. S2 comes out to 11.18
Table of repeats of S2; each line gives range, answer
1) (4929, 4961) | 9.887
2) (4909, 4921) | 10.72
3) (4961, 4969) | 12.57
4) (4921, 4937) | 11.13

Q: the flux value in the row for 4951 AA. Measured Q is 12.06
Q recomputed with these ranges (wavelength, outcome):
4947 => 10.36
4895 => 10.02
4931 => 11.13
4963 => 13.61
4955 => 11.59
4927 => 13.44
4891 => 10.29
